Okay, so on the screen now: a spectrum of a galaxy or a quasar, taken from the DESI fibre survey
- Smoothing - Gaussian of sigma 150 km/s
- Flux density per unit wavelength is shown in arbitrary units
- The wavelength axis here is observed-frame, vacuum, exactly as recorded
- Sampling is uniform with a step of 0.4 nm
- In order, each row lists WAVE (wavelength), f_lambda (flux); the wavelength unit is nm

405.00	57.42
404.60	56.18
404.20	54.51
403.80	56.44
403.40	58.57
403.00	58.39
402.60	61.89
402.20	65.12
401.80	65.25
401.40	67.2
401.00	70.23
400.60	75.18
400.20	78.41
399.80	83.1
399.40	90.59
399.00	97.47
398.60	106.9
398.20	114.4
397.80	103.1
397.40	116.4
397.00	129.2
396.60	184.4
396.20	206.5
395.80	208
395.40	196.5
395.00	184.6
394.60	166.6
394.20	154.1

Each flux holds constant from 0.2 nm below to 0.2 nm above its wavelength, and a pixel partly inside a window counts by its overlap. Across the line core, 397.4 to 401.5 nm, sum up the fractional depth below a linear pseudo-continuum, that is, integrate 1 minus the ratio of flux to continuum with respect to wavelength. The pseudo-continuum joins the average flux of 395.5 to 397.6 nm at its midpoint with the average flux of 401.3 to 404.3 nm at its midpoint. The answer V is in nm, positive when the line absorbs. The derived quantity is 0.99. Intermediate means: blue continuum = 170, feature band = 90.5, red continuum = 60.9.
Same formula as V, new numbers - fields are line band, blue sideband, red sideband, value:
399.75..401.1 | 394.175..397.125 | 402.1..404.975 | 0.38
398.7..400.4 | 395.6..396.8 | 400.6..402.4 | 0.41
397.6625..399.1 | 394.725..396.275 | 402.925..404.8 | 0.41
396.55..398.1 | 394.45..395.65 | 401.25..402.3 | 0.19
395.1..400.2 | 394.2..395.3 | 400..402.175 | -0.21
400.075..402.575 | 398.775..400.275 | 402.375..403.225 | 0.12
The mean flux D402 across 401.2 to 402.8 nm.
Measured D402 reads 64.9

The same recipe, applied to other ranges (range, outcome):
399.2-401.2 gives 79.5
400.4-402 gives 69.5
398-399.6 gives 102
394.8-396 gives 196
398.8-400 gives 90.4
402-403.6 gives 61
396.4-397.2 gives 157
